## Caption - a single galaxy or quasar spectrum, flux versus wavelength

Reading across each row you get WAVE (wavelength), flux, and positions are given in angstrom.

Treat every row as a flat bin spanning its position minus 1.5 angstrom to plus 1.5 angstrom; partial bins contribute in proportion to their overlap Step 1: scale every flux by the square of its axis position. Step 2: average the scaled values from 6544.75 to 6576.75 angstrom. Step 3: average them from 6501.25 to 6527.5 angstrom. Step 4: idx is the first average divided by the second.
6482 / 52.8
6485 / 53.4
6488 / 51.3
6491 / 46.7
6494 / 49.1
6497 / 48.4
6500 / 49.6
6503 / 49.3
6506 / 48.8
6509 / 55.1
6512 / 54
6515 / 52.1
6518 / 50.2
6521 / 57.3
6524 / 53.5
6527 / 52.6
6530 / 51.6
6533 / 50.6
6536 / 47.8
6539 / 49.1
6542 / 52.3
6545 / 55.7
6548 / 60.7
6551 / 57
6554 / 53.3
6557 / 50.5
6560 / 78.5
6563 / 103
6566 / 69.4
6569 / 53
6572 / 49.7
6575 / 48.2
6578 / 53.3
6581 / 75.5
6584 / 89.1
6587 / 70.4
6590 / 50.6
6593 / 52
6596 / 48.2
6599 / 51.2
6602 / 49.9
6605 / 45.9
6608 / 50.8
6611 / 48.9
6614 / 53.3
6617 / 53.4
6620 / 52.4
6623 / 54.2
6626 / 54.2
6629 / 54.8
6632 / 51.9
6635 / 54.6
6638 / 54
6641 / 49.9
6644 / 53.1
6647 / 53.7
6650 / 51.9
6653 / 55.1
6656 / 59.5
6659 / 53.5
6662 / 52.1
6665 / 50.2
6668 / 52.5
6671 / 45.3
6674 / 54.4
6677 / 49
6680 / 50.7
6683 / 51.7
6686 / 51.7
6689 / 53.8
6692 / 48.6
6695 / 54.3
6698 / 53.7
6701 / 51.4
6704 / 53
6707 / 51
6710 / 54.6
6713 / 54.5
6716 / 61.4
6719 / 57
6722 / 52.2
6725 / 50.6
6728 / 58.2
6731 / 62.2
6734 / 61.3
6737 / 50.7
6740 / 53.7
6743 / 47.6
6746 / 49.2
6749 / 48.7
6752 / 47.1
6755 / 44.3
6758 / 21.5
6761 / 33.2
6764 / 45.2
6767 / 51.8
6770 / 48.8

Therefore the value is 1.2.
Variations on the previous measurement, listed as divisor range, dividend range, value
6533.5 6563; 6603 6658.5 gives 0.93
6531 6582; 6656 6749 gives 0.94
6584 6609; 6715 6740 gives 1.08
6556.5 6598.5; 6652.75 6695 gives 0.84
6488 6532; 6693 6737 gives 1.14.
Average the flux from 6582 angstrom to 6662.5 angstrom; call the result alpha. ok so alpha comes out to 54.6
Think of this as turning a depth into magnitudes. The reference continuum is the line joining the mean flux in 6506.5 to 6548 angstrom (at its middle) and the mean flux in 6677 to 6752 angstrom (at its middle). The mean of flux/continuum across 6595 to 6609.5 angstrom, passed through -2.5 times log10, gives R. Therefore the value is 0.08 mag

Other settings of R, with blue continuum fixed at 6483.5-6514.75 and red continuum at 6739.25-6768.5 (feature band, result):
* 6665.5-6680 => -0.10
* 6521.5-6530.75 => -0.07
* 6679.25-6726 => -0.17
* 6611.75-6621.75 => -0.11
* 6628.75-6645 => -0.13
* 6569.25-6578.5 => -0.04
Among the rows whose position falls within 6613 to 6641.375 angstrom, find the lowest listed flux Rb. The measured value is 49.9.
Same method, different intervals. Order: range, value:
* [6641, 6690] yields 45.3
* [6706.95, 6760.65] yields 21.5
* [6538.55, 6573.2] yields 49.1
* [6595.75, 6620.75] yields 45.9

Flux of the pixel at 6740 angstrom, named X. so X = 53.7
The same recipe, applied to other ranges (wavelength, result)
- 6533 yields 50.6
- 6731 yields 62.2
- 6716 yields 61.4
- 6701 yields 51.4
